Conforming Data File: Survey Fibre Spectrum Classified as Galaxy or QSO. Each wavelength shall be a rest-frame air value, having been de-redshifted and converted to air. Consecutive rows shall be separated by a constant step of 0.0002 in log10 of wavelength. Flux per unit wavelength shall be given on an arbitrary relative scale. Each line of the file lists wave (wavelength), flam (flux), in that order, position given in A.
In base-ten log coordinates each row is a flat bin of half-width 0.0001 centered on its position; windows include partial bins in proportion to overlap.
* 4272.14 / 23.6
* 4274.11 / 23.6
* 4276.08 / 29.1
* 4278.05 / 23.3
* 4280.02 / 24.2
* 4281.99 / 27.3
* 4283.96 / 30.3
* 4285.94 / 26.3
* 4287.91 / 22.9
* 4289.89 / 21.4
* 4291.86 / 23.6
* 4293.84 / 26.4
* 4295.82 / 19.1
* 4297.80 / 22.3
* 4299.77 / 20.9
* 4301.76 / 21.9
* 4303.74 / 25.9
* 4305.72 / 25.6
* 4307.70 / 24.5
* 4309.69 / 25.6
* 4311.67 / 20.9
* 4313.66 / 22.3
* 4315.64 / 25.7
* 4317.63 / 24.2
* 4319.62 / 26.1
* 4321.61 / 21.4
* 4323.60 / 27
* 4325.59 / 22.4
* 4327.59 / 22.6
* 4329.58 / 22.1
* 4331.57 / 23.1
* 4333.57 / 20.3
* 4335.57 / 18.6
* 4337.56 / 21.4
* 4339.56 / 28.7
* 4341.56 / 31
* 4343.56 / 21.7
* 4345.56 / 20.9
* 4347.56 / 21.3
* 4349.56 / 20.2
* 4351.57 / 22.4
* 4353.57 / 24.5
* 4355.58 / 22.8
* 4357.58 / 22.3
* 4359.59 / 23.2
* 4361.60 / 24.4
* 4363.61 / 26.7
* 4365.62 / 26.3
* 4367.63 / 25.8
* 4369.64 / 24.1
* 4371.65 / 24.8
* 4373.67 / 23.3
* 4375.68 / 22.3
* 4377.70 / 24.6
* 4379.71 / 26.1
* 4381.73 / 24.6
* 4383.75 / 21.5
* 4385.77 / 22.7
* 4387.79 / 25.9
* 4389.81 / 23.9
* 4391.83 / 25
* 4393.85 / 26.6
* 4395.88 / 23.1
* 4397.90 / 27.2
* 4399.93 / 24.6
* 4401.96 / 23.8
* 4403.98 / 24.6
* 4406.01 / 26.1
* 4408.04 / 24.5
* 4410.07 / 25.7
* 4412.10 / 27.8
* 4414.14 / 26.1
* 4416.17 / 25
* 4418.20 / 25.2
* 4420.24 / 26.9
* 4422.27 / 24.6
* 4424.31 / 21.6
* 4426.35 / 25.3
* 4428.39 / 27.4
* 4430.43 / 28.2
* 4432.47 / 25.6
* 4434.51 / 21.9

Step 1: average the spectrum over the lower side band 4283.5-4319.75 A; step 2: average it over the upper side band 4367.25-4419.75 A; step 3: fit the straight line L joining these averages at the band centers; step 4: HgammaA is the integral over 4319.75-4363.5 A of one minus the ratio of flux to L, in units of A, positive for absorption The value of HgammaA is 2.10 A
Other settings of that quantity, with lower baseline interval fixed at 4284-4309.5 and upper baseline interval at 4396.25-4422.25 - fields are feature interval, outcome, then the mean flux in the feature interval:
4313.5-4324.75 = -0.2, 24.6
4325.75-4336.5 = 1.3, 21.4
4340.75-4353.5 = 0.8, 22.9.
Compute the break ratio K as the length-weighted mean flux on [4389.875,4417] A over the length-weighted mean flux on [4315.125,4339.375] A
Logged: 1.1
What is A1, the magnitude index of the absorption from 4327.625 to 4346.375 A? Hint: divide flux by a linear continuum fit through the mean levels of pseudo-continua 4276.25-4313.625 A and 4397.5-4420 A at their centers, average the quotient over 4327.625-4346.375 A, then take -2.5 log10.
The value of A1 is 0.07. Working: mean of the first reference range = 24.1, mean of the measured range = 23.1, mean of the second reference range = 25.5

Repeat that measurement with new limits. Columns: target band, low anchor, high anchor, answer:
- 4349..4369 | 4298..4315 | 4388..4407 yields 0.02 mag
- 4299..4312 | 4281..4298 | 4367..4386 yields 0.03 mag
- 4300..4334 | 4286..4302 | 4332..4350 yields -0.04 mag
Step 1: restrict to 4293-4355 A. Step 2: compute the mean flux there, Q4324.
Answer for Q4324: 23.2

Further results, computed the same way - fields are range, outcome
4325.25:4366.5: 23.2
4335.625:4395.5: 24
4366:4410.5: 24.6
